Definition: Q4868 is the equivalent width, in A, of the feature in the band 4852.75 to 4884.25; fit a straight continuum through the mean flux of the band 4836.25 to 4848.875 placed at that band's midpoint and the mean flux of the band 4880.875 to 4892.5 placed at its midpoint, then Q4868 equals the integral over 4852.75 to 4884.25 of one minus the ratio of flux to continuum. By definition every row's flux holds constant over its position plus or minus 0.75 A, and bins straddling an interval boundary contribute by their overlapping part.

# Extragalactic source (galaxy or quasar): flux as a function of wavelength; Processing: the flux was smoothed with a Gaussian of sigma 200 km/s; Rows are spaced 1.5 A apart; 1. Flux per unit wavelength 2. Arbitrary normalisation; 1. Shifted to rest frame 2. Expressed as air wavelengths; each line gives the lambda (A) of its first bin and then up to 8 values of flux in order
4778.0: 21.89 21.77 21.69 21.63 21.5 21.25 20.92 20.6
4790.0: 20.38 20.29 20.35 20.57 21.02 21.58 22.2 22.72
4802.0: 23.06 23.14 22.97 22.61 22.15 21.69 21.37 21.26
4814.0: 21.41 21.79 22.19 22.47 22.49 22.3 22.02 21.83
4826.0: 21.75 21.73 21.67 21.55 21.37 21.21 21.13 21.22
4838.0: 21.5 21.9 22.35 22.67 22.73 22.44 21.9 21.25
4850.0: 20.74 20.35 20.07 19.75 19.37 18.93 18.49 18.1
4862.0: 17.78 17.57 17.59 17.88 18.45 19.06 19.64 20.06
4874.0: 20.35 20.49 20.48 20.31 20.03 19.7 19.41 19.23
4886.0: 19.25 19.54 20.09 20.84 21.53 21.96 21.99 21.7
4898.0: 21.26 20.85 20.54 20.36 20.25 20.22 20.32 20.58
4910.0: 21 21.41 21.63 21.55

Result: 2.4 A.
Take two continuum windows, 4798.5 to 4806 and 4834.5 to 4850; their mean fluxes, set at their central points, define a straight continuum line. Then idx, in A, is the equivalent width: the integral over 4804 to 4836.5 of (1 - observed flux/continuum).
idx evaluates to 0.79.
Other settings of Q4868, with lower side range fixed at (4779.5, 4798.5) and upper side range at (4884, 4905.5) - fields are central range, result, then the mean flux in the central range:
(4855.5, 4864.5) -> 1.1 A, 18.3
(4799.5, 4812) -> -0.9 A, 22.4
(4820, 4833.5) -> -0.6 A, 21.8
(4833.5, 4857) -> -0.5 A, 21.3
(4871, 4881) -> 0.2 A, 20.2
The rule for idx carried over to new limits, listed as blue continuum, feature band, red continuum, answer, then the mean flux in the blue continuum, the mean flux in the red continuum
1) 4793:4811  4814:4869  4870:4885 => 0.5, 22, 20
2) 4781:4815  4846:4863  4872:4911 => 1.0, 21.6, 20.5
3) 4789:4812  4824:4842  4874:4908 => -0.3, 21.7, 20.5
